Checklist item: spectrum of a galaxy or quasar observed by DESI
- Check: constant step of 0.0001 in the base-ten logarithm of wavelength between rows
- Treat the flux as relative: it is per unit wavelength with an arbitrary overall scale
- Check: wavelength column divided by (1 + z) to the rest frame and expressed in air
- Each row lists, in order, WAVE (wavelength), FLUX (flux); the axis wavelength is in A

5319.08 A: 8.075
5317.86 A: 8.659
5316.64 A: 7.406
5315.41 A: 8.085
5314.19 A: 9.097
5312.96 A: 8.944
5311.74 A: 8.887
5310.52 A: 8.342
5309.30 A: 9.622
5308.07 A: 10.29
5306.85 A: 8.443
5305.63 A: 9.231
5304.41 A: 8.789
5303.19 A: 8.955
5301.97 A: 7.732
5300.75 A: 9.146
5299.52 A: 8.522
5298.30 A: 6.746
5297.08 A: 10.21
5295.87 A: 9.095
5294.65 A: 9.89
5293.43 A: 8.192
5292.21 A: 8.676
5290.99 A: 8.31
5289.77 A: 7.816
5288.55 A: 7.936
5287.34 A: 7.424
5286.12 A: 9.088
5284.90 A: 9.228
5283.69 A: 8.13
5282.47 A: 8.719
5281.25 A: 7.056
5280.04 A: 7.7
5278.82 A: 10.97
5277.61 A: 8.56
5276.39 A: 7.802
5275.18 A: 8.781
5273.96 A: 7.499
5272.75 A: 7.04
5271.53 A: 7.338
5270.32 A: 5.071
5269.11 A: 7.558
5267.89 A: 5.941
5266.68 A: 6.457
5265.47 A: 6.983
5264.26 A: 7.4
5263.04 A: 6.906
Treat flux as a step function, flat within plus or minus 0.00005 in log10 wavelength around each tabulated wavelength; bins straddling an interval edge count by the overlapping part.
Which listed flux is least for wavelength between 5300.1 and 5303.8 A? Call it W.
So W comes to 7.732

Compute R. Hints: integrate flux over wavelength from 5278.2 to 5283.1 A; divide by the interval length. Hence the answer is 8.61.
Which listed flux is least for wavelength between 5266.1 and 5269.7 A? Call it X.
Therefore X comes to 5.941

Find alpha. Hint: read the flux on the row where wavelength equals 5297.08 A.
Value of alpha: 10.21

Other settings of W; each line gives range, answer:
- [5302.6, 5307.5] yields 8.443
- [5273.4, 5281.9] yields 7.056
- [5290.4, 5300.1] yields 6.746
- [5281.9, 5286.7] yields 8.13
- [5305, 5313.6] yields 8.342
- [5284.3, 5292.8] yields 7.424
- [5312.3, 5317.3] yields 7.406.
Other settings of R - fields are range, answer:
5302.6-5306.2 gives 9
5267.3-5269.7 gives 6.73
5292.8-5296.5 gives 9.08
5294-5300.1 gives 8.9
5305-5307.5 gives 8.88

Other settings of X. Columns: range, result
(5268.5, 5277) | 5.071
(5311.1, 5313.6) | 8.887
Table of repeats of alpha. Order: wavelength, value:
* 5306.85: 8.443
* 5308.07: 10.29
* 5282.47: 8.719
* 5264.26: 7.4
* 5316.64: 7.406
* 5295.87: 9.095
